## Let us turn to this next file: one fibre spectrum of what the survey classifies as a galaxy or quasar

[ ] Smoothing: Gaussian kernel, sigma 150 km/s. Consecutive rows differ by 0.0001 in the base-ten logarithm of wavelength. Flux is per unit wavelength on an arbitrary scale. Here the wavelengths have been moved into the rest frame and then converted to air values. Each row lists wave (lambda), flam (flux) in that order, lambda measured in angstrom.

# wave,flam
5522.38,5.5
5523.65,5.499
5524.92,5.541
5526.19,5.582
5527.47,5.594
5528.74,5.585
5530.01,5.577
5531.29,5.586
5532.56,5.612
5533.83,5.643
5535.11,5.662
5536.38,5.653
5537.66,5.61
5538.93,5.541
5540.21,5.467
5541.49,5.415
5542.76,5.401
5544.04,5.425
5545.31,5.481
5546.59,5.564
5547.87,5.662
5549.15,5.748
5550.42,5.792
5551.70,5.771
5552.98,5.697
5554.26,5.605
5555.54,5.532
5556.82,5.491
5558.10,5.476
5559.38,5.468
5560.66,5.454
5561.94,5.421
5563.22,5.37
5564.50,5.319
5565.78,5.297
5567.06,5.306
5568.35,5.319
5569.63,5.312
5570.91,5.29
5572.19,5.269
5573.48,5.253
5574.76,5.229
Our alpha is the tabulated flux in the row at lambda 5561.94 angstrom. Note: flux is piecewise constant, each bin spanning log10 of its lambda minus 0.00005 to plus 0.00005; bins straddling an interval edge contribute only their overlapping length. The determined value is 5.421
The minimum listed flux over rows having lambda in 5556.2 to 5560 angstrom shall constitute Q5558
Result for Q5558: 5.468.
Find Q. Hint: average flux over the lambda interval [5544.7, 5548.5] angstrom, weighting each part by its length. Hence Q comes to 5.56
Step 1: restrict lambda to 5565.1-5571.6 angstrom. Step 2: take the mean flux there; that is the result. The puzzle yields 5.31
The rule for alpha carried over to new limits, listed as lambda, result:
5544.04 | 5.425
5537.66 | 5.61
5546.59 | 5.564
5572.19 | 5.269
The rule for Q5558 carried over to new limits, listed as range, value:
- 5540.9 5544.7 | 5.401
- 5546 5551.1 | 5.564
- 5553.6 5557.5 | 5.491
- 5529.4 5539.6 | 5.541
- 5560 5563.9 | 5.37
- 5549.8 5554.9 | 5.605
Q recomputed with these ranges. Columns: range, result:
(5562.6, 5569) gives 5.32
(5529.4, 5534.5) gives 5.6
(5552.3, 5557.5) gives 5.58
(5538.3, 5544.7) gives 5.45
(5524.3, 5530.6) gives 5.58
